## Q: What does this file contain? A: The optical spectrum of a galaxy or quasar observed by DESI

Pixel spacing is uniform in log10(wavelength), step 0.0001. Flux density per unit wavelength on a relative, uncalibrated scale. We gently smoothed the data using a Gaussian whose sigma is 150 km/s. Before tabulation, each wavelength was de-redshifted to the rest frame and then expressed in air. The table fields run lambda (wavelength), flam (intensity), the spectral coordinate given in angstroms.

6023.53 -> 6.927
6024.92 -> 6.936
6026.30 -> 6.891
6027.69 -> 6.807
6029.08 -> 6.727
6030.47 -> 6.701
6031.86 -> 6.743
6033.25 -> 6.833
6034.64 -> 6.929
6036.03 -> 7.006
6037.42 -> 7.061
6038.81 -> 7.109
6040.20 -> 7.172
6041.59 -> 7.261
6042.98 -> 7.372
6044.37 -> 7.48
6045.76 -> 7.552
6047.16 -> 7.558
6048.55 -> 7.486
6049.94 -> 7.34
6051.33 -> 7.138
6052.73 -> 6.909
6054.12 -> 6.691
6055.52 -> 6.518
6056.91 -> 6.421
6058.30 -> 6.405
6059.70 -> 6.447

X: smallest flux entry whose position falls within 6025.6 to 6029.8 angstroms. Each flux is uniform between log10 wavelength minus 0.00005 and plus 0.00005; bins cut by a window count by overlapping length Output 6.727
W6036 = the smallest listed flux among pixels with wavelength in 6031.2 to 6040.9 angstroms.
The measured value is 6.743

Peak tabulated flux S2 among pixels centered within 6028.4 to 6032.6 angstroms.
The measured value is 6.743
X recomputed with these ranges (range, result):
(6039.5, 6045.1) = 7.172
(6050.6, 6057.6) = 6.421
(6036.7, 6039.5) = 7.061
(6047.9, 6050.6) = 7.34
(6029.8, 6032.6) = 6.701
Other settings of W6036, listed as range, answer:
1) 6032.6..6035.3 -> 6.833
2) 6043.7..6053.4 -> 6.909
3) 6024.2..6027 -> 6.891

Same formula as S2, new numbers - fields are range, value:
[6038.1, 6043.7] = 7.372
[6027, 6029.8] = 6.807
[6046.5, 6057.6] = 7.558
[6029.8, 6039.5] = 7.109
